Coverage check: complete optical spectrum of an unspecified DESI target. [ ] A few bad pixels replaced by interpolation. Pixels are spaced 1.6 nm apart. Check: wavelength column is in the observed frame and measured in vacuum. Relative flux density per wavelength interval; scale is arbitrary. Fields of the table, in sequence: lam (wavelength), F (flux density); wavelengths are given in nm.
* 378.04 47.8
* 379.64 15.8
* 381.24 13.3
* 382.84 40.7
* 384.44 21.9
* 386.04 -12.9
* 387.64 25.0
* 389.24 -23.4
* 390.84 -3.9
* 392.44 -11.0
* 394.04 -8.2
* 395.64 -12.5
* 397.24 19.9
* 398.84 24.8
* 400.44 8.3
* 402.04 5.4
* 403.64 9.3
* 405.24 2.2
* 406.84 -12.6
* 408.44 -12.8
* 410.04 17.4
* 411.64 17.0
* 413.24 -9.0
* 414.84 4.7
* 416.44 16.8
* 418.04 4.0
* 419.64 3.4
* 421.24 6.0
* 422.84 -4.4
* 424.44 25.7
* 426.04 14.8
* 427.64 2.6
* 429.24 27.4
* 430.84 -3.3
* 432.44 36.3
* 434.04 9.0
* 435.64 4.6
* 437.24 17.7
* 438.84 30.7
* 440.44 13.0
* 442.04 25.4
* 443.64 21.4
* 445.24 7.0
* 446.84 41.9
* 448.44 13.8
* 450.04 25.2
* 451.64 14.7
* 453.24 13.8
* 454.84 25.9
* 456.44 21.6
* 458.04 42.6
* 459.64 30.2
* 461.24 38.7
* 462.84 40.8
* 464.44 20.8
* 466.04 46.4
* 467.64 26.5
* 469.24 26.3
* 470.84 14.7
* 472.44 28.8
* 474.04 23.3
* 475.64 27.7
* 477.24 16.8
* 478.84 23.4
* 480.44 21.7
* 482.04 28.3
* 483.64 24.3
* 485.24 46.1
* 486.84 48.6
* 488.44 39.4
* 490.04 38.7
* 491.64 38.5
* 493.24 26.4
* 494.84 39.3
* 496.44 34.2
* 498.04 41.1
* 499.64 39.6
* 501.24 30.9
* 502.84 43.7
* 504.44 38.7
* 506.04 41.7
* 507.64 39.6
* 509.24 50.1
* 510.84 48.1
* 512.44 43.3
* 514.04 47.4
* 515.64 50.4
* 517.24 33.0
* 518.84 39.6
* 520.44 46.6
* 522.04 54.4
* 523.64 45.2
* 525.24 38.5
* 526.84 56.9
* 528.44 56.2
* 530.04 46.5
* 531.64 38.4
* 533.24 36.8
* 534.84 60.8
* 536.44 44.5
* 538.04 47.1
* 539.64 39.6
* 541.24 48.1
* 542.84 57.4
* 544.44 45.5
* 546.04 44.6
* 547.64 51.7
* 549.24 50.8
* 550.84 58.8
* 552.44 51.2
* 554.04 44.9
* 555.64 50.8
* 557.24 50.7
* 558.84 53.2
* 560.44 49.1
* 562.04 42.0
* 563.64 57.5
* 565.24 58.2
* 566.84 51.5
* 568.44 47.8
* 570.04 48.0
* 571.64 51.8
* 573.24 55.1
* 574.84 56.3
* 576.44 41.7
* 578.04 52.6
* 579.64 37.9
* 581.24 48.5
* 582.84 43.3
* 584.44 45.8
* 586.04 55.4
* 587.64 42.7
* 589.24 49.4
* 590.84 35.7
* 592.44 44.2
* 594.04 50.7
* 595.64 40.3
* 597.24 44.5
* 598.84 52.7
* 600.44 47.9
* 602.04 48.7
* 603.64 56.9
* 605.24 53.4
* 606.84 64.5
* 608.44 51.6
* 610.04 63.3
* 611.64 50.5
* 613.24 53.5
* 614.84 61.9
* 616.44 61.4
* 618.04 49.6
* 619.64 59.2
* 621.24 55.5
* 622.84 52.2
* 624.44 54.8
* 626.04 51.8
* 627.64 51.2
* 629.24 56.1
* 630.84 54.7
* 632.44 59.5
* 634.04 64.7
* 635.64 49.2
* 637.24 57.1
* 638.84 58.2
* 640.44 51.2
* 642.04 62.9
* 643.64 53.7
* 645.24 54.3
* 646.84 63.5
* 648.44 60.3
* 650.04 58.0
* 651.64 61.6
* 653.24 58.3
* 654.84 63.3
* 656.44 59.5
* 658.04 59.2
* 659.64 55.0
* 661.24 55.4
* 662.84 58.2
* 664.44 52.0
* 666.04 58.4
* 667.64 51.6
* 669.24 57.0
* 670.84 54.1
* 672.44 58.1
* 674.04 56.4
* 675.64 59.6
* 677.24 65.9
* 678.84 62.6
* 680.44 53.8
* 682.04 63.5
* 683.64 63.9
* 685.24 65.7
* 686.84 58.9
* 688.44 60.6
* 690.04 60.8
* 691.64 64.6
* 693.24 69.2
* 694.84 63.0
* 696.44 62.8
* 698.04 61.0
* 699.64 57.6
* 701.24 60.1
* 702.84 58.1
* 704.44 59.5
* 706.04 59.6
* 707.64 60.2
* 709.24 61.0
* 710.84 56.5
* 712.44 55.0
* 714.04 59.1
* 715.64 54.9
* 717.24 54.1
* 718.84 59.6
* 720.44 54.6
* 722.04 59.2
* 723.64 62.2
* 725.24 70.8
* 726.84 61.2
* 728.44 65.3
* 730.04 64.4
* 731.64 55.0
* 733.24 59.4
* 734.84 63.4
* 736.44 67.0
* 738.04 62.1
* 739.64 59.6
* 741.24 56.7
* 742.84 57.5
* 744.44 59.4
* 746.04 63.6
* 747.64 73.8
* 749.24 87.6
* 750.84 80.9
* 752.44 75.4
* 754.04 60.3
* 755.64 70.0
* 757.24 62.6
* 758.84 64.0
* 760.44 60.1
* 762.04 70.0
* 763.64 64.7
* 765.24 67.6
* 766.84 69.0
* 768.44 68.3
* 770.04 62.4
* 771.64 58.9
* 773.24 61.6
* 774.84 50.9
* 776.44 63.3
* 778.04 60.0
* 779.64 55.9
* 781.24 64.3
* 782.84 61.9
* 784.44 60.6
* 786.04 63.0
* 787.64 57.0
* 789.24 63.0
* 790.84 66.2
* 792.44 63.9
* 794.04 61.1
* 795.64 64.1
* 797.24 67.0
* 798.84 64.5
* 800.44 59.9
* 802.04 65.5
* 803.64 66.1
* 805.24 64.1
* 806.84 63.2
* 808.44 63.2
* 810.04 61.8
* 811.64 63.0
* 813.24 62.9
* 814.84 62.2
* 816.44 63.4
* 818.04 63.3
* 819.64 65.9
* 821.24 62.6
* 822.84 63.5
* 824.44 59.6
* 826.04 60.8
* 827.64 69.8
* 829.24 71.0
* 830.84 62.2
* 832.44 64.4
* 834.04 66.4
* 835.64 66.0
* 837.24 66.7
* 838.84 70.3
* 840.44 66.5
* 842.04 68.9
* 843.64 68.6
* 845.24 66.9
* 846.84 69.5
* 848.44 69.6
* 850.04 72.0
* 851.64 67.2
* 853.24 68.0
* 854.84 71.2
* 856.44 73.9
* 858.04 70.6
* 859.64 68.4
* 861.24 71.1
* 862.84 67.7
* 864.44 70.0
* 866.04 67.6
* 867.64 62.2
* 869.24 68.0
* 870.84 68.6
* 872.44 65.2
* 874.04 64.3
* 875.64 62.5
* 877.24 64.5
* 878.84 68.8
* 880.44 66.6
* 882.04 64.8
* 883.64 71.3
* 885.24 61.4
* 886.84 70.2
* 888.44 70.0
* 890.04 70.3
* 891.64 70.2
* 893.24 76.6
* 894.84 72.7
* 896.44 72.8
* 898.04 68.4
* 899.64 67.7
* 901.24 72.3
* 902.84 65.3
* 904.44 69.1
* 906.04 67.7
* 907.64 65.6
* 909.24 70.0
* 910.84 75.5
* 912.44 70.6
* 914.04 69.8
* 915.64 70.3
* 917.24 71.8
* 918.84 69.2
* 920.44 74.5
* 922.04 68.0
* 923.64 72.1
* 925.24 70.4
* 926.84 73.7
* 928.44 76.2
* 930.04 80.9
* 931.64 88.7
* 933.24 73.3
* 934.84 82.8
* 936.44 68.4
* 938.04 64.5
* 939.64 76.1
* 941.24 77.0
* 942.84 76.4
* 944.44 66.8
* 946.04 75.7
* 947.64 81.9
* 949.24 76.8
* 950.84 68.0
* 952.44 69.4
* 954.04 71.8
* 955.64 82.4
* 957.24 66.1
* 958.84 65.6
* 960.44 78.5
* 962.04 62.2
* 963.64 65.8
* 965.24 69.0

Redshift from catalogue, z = 0.143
